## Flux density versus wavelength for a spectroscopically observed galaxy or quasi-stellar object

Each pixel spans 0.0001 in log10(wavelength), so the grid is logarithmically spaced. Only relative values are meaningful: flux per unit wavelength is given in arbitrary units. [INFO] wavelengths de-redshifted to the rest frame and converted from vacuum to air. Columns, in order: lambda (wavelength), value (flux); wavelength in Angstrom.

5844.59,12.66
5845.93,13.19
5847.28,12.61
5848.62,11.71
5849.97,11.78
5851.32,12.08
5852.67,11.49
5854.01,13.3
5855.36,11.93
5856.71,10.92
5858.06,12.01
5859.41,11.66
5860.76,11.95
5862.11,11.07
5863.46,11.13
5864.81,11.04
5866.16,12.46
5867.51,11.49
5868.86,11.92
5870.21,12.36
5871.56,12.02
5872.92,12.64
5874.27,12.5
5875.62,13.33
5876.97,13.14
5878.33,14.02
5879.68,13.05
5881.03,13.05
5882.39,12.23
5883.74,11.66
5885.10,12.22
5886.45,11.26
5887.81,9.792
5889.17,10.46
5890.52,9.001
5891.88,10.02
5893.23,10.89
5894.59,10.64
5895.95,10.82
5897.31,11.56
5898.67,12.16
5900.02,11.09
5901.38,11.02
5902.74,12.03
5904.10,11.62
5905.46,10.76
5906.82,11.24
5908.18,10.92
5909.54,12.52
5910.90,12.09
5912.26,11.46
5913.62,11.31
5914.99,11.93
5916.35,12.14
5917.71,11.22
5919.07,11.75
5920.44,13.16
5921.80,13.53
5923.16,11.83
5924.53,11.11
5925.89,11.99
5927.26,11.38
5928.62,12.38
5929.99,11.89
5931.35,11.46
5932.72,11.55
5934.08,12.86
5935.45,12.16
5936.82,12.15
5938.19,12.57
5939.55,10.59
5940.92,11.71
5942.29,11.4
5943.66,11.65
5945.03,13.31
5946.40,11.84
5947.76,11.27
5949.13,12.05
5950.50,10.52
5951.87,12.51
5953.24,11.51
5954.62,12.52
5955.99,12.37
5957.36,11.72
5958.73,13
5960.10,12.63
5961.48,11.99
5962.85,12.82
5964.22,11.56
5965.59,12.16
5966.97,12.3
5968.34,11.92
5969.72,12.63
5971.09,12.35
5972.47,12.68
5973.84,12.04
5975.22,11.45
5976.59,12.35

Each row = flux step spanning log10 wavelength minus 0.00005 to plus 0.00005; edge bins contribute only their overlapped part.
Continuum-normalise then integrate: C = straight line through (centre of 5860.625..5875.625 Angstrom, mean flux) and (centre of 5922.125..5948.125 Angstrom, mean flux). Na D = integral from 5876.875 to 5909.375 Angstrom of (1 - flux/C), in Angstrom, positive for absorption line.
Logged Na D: 1.3 Angstrom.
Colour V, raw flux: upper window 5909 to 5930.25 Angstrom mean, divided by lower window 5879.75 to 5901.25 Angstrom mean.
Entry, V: 1.1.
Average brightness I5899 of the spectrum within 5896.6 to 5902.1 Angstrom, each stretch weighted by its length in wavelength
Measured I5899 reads 11.5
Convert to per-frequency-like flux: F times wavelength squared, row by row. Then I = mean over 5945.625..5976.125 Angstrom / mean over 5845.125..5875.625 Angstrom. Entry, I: 1.04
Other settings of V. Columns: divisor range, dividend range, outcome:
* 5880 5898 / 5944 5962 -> 1.09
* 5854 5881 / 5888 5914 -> 0.91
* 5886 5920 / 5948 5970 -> 1.08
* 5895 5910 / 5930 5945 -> 1.04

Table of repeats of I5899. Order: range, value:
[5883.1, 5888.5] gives 11.2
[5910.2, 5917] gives 11.8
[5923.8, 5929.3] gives 11.7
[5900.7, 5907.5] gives 11.3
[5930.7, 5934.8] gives 12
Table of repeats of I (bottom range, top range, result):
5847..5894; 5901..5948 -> 1.02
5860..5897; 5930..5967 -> 1.05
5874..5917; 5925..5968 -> 1.05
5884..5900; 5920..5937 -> 1.13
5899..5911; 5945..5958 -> 1.05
